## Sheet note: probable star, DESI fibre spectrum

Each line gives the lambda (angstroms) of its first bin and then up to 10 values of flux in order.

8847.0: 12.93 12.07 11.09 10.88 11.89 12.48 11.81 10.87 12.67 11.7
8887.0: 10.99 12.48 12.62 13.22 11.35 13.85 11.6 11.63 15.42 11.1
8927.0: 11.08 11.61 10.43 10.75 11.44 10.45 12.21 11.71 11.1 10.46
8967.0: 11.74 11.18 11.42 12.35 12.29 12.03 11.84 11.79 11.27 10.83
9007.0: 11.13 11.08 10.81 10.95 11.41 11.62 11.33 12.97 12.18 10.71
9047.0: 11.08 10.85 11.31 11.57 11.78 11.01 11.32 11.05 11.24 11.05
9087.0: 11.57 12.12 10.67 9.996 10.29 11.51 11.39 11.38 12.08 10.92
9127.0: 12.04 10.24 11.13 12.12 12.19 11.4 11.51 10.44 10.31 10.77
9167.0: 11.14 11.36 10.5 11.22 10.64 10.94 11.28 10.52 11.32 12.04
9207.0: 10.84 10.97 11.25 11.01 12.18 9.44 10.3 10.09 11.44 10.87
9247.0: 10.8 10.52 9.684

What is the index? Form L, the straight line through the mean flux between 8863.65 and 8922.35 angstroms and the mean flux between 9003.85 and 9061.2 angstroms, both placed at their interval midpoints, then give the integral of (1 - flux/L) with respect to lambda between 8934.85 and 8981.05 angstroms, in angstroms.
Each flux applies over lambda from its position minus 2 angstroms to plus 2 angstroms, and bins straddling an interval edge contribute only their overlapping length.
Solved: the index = 2.1 angstroms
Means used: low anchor 12.3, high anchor 11.3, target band 11.3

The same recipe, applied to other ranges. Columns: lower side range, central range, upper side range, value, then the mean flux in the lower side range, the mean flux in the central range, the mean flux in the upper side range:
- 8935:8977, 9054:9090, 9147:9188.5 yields -0.98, 11.2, 11.3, 10.9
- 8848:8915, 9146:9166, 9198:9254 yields 0.45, 12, 10.9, 10.9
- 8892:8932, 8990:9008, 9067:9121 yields 0.69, 12.4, 11.4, 11.2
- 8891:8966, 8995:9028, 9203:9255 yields 1.04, 11.8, 11.2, 10.8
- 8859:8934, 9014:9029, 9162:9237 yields 0.50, 12.1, 11.2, 10.9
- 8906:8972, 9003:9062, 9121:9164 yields 0.37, 11.6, 11.3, 11.2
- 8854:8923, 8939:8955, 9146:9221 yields 0.78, 12.1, 11.3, 11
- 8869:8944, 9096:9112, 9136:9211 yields 0.83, 11.9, 10.8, 11.1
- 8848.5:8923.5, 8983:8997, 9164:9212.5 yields -0.23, 12.1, 11.9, 11.1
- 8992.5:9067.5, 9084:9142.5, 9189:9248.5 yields -0.44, 11.4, 11.3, 11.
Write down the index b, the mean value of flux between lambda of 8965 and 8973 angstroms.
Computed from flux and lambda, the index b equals 11.5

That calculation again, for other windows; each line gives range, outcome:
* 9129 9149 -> 11.4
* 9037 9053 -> 11.2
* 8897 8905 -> 12.3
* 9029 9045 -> 11.8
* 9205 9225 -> 11.2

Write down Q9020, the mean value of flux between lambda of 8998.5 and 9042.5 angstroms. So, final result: 11.4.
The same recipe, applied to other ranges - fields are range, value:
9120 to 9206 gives 11.2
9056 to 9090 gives 11.3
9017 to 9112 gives 11.3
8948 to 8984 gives 11.6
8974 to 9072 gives 11.5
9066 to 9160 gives 11.2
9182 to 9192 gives 11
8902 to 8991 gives 11.7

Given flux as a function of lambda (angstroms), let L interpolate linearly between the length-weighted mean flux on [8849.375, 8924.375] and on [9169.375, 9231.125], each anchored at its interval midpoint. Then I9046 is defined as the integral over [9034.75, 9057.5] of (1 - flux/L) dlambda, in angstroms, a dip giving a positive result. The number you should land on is 0.3 angstroms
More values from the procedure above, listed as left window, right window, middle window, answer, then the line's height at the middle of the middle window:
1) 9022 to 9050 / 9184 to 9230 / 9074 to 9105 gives 1.16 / 11.4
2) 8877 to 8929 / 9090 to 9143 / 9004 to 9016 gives 0.77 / 11.8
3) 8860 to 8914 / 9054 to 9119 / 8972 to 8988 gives -0.39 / 11.7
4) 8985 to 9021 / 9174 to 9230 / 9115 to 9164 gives -0.78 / 11.1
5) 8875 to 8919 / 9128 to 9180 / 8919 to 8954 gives 2.08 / 12.1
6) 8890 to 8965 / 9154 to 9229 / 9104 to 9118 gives -0.21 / 11.2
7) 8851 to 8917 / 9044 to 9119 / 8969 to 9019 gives 0.22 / 11.5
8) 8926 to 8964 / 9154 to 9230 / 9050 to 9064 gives -0.42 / 11.1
